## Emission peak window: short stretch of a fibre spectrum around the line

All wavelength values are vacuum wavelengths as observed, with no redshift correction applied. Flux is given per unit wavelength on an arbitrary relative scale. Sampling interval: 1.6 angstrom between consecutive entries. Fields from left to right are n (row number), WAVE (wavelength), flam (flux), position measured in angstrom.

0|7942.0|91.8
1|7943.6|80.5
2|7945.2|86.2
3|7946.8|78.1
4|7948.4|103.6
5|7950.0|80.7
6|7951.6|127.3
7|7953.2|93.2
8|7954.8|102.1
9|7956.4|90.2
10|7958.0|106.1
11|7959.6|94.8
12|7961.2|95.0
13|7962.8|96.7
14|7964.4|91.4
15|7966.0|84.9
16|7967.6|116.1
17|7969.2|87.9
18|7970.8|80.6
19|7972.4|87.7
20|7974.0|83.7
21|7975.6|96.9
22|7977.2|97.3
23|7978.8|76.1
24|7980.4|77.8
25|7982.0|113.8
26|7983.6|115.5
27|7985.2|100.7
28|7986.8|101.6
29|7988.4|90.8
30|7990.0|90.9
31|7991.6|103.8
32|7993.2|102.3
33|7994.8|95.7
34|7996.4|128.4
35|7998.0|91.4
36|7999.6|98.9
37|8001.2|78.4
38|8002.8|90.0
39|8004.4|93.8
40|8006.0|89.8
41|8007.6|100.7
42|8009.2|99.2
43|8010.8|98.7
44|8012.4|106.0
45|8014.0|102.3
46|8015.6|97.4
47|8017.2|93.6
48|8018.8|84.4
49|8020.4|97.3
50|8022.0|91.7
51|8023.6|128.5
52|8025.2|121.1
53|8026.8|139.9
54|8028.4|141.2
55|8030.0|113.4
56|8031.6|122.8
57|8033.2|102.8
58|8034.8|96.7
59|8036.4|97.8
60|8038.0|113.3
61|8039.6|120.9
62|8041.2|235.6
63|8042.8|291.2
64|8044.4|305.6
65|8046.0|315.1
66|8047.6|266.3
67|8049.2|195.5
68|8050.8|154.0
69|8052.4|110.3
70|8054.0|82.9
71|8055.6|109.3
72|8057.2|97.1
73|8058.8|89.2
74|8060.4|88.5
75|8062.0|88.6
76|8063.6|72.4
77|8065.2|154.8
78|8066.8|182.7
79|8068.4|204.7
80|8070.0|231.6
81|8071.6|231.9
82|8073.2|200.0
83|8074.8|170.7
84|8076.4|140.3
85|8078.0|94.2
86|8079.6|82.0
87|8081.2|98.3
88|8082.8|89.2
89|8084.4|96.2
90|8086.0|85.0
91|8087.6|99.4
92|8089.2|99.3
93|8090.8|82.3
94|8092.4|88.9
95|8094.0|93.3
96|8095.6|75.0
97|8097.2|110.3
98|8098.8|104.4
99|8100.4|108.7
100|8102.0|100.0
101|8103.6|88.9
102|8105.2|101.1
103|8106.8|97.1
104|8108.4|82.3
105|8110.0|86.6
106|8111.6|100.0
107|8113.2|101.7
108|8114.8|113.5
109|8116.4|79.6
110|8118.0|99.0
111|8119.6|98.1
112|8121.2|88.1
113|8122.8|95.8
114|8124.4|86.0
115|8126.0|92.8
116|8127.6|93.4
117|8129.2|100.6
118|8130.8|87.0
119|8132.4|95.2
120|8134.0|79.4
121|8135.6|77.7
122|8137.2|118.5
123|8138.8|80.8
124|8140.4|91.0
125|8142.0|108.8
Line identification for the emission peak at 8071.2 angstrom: [N II]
